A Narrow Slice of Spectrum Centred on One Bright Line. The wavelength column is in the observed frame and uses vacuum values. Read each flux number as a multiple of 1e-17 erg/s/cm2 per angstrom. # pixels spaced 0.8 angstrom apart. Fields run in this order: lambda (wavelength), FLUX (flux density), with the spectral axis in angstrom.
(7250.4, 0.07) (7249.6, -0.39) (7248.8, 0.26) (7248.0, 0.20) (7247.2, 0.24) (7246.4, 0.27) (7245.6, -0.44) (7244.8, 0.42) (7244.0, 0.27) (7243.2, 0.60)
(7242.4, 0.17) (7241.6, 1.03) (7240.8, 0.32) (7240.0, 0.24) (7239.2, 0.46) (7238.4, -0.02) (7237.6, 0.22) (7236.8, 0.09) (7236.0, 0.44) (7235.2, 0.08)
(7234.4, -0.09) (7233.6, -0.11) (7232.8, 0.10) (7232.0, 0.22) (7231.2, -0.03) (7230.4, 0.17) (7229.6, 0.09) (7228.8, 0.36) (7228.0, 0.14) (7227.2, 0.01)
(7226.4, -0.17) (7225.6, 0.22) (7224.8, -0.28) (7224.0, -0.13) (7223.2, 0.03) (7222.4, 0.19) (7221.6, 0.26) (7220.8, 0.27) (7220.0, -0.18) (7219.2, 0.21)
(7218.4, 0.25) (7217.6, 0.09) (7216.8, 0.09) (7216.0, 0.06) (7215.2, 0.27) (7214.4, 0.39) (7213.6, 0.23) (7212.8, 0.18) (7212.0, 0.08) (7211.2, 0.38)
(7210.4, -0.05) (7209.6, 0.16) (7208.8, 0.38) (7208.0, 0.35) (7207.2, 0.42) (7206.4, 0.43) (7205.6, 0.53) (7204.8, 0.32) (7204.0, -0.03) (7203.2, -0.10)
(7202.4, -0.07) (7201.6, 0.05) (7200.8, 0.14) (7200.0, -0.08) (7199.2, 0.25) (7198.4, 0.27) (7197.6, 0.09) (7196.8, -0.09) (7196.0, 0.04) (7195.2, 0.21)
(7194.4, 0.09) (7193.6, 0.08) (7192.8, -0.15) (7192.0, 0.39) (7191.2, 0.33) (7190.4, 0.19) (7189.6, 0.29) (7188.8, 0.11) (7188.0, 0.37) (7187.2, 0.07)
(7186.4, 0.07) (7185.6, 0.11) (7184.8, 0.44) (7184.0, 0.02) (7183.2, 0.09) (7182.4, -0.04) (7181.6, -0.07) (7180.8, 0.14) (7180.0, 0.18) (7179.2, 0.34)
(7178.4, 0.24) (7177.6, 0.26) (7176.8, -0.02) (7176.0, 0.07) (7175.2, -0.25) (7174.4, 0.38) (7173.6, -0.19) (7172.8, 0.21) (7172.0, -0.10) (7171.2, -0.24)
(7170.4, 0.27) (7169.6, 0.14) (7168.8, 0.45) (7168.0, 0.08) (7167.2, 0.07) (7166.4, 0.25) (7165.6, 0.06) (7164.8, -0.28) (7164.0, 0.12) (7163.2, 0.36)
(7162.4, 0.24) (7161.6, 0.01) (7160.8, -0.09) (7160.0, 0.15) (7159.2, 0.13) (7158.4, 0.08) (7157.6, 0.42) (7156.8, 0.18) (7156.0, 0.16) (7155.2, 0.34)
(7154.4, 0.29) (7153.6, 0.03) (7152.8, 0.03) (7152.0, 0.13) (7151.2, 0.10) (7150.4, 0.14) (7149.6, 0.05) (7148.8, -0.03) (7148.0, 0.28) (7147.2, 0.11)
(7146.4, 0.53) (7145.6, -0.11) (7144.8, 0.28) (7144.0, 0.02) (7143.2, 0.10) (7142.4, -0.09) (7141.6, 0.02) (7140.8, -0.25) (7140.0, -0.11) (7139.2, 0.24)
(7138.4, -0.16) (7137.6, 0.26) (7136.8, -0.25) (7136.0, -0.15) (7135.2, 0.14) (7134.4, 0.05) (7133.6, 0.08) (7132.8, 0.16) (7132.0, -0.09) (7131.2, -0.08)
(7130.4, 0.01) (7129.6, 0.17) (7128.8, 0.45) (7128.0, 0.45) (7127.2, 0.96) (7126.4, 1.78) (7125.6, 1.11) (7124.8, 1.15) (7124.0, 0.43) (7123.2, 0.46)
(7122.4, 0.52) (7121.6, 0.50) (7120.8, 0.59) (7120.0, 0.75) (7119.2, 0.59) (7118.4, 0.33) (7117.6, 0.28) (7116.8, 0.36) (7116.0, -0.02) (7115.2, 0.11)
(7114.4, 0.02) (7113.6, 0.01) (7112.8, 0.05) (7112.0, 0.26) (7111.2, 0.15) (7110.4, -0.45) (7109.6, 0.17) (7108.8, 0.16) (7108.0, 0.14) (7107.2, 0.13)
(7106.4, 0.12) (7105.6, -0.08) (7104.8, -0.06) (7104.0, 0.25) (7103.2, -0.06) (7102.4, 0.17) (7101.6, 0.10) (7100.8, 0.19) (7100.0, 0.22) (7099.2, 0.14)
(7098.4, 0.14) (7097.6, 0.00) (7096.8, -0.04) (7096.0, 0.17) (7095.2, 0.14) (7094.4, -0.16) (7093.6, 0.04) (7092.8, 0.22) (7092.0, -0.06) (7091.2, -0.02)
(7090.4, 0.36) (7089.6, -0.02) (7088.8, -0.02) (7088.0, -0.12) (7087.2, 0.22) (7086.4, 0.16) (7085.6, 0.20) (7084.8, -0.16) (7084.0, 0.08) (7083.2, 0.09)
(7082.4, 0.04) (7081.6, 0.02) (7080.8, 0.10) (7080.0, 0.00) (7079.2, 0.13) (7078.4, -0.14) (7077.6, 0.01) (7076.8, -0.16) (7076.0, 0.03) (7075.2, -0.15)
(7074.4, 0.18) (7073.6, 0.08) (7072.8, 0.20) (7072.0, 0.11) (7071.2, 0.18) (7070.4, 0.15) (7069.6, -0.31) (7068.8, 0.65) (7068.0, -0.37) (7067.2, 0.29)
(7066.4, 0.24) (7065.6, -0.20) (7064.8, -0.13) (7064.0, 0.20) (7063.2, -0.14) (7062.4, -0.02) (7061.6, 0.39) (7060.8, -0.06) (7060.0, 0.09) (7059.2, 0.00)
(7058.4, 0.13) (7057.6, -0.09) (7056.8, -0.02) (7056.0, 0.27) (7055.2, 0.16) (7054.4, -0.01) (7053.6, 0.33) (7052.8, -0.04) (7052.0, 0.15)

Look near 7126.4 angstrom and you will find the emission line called [O II] 3727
